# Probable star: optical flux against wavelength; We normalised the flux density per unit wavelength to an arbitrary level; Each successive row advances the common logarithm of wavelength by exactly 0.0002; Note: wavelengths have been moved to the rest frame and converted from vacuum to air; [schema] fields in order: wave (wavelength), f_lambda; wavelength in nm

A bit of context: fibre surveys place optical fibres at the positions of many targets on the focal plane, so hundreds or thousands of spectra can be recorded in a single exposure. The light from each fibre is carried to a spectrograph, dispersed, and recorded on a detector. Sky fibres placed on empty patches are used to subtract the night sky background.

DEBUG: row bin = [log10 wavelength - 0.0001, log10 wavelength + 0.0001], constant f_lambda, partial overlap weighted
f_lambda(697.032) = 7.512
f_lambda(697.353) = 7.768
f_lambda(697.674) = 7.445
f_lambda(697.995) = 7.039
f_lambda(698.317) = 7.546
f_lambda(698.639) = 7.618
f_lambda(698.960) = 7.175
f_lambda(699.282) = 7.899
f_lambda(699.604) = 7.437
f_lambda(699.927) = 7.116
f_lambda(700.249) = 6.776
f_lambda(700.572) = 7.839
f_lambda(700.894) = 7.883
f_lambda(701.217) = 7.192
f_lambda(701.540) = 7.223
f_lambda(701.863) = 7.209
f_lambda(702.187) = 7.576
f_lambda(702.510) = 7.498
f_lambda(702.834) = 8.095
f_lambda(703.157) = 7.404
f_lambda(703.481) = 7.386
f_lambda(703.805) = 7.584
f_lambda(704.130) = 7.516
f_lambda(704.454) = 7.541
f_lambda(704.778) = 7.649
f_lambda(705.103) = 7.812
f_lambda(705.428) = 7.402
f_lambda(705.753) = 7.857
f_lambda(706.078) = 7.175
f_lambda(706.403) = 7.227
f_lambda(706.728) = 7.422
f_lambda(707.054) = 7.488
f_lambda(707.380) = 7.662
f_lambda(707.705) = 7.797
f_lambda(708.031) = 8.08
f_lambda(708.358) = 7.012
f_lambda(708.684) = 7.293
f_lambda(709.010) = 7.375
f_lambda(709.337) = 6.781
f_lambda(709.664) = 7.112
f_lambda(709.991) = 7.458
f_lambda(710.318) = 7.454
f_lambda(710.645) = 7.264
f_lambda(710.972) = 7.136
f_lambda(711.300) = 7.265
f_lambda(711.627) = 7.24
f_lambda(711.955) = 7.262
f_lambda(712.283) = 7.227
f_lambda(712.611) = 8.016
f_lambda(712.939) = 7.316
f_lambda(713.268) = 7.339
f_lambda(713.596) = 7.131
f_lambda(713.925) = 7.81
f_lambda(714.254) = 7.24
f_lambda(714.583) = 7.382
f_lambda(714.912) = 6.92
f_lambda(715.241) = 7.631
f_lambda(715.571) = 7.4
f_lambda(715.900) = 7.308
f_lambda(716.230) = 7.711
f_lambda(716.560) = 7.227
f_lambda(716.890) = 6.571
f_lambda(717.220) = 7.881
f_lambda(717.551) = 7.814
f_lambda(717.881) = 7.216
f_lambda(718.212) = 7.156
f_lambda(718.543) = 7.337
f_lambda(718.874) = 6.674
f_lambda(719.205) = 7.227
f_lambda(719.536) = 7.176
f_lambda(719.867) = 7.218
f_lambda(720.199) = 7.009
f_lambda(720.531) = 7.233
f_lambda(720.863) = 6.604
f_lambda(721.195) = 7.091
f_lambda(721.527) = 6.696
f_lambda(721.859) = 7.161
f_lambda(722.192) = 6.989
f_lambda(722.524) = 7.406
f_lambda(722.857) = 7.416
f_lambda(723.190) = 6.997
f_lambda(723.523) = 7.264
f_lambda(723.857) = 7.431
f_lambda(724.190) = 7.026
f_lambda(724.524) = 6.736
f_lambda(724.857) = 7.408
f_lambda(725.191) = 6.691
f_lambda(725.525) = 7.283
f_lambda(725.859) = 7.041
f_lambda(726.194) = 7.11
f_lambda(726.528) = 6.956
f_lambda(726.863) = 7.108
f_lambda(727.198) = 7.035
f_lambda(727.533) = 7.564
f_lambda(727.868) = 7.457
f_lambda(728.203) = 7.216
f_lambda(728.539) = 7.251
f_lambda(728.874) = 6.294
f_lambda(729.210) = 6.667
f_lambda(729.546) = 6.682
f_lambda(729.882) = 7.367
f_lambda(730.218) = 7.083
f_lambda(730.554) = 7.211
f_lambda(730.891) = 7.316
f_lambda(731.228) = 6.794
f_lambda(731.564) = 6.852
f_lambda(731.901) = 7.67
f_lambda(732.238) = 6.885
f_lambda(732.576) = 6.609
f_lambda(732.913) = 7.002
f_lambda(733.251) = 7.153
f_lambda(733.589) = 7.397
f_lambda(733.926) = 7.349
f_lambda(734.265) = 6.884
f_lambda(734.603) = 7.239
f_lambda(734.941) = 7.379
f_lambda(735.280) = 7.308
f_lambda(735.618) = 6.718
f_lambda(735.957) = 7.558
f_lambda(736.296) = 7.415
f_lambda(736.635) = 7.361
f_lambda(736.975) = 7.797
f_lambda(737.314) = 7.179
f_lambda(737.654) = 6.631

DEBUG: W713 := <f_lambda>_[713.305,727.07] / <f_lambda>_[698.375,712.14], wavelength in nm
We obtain 0.97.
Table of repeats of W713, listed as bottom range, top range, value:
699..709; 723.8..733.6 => 0.94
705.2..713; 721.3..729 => 0.96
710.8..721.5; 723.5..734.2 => 0.98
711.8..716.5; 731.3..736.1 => 0.96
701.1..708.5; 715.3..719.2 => 0.97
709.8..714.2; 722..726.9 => 0.97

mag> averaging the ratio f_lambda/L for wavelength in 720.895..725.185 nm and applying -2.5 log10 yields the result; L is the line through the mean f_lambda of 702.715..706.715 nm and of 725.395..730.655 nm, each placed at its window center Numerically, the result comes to 0.01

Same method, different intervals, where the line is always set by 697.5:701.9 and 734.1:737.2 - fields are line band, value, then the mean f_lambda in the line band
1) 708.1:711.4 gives 0.02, 7.24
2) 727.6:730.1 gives 0.05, 7.02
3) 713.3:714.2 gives -0.01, 7.42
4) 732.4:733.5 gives 0.05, 6.95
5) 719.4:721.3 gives 0.04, 7.05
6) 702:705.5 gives -0.03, 7.59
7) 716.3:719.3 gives 0.01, 7.25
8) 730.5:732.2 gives 0.02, 7.14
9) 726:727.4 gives 0.04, 7.06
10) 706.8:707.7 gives -0.03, 7.6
